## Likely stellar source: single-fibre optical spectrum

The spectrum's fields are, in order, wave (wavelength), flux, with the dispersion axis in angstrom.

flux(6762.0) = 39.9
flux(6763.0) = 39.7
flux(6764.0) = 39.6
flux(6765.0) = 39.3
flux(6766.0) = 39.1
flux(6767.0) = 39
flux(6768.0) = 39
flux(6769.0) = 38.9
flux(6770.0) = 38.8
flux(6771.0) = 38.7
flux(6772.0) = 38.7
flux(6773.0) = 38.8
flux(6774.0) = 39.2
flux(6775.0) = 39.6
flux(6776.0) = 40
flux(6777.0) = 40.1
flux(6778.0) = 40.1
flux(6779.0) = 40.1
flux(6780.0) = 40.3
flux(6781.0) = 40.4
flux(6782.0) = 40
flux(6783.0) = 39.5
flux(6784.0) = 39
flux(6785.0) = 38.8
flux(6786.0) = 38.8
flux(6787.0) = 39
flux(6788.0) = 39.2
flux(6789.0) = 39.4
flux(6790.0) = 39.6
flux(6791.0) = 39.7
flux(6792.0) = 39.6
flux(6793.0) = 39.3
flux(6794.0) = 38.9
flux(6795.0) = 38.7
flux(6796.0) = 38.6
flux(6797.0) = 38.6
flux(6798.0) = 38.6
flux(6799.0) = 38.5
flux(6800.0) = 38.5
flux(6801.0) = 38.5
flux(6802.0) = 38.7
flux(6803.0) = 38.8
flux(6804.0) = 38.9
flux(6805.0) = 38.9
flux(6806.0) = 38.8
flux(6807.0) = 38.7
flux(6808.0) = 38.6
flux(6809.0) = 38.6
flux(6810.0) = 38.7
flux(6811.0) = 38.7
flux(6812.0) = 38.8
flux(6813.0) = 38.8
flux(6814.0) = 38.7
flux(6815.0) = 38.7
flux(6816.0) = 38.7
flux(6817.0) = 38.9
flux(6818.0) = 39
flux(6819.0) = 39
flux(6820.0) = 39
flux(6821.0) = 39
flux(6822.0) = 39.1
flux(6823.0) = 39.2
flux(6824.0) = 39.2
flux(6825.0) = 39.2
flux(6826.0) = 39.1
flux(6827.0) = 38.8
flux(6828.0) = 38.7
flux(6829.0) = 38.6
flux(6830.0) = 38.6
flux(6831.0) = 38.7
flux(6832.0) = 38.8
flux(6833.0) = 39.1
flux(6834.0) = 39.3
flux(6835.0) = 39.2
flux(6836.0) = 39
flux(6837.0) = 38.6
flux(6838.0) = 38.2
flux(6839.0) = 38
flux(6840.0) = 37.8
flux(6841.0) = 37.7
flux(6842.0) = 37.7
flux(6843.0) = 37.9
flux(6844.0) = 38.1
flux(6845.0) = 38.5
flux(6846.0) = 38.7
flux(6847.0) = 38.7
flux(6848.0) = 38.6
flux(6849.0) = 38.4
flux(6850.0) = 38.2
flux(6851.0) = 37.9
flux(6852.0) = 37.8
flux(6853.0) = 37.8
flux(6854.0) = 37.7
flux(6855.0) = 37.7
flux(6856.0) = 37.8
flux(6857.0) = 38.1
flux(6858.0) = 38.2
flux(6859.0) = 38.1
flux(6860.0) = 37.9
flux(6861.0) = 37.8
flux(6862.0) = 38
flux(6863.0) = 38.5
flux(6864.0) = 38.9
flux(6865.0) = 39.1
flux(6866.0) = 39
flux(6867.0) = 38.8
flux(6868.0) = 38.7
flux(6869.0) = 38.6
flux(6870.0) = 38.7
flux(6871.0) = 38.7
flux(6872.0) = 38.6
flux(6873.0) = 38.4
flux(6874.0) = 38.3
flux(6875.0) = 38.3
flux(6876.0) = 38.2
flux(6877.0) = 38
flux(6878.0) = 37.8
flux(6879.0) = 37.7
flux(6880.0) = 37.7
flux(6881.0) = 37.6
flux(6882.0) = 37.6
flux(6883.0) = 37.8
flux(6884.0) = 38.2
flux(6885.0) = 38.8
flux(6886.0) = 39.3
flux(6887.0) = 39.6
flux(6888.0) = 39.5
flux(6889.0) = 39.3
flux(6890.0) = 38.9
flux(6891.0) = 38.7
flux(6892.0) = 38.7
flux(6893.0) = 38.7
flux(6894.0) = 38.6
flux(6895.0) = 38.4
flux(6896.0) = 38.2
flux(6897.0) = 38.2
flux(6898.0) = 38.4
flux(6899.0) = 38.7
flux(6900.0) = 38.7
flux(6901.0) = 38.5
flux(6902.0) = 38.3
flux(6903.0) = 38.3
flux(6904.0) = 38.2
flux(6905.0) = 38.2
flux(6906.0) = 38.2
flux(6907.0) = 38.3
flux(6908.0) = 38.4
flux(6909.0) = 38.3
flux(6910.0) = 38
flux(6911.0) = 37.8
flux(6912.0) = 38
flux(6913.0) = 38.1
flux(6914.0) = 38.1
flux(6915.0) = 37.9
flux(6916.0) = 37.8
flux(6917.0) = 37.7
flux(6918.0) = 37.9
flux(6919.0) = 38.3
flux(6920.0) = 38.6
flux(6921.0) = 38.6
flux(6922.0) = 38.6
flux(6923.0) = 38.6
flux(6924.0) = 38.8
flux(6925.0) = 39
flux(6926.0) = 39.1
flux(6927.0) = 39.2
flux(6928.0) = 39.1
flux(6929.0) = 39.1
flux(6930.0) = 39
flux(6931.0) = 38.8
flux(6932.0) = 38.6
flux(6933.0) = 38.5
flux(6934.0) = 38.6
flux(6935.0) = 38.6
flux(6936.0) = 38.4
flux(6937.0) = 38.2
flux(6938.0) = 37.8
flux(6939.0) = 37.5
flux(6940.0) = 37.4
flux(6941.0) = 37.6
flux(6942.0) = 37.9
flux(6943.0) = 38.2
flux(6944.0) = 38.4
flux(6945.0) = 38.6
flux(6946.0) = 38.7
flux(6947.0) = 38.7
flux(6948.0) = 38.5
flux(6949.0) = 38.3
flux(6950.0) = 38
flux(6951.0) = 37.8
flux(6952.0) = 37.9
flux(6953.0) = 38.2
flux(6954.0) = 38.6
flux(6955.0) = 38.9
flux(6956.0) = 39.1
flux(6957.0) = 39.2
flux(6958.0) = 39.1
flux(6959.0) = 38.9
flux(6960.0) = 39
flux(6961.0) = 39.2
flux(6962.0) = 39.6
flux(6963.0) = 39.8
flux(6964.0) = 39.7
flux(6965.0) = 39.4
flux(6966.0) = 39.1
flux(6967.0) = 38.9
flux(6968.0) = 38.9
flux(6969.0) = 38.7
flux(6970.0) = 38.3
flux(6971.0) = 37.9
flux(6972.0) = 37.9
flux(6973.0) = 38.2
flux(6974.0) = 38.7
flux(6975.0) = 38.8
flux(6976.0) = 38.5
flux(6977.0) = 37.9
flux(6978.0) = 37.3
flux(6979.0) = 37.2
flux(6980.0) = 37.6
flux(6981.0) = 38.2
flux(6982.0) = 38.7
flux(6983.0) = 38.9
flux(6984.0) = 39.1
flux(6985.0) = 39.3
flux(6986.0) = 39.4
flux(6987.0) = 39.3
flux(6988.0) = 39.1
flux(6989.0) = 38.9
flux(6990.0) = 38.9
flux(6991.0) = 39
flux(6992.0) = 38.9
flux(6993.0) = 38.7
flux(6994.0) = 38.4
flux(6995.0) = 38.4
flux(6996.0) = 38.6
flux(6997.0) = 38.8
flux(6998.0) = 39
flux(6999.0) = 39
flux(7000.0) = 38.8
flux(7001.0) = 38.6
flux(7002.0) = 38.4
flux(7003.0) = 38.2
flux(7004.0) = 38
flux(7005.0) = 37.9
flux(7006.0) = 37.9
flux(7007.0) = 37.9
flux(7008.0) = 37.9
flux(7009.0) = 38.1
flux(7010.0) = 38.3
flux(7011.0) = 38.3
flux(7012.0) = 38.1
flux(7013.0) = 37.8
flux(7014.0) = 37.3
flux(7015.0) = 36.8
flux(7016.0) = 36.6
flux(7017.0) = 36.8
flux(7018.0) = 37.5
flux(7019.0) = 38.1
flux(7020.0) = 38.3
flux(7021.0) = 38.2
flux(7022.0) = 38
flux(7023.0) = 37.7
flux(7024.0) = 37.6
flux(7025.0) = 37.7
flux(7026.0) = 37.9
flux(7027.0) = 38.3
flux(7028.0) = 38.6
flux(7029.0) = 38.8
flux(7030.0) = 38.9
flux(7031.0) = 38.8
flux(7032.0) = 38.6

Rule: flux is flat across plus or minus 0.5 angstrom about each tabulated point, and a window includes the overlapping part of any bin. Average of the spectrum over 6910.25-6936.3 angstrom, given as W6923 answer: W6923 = 38.5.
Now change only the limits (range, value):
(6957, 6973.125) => 38.9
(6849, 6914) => 38.3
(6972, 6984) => 38.2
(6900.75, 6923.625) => 38.2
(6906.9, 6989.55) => 38.5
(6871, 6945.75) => 38.4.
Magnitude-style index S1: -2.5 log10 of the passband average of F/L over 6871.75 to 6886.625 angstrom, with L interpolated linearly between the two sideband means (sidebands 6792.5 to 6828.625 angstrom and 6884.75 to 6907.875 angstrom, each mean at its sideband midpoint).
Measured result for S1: 0.01 mag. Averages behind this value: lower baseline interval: 38.8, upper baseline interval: 38.6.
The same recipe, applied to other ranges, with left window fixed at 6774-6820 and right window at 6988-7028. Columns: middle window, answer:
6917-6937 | 0.00 mag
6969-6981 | 0.01 mag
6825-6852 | 0.01 mag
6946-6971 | -0.01 mag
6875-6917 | 0.01 mag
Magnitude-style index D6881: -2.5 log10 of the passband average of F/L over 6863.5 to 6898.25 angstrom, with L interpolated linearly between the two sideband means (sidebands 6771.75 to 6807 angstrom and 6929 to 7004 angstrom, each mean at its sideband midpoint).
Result 0.01 mag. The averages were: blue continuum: 39.2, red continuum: 38.6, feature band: 38.5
